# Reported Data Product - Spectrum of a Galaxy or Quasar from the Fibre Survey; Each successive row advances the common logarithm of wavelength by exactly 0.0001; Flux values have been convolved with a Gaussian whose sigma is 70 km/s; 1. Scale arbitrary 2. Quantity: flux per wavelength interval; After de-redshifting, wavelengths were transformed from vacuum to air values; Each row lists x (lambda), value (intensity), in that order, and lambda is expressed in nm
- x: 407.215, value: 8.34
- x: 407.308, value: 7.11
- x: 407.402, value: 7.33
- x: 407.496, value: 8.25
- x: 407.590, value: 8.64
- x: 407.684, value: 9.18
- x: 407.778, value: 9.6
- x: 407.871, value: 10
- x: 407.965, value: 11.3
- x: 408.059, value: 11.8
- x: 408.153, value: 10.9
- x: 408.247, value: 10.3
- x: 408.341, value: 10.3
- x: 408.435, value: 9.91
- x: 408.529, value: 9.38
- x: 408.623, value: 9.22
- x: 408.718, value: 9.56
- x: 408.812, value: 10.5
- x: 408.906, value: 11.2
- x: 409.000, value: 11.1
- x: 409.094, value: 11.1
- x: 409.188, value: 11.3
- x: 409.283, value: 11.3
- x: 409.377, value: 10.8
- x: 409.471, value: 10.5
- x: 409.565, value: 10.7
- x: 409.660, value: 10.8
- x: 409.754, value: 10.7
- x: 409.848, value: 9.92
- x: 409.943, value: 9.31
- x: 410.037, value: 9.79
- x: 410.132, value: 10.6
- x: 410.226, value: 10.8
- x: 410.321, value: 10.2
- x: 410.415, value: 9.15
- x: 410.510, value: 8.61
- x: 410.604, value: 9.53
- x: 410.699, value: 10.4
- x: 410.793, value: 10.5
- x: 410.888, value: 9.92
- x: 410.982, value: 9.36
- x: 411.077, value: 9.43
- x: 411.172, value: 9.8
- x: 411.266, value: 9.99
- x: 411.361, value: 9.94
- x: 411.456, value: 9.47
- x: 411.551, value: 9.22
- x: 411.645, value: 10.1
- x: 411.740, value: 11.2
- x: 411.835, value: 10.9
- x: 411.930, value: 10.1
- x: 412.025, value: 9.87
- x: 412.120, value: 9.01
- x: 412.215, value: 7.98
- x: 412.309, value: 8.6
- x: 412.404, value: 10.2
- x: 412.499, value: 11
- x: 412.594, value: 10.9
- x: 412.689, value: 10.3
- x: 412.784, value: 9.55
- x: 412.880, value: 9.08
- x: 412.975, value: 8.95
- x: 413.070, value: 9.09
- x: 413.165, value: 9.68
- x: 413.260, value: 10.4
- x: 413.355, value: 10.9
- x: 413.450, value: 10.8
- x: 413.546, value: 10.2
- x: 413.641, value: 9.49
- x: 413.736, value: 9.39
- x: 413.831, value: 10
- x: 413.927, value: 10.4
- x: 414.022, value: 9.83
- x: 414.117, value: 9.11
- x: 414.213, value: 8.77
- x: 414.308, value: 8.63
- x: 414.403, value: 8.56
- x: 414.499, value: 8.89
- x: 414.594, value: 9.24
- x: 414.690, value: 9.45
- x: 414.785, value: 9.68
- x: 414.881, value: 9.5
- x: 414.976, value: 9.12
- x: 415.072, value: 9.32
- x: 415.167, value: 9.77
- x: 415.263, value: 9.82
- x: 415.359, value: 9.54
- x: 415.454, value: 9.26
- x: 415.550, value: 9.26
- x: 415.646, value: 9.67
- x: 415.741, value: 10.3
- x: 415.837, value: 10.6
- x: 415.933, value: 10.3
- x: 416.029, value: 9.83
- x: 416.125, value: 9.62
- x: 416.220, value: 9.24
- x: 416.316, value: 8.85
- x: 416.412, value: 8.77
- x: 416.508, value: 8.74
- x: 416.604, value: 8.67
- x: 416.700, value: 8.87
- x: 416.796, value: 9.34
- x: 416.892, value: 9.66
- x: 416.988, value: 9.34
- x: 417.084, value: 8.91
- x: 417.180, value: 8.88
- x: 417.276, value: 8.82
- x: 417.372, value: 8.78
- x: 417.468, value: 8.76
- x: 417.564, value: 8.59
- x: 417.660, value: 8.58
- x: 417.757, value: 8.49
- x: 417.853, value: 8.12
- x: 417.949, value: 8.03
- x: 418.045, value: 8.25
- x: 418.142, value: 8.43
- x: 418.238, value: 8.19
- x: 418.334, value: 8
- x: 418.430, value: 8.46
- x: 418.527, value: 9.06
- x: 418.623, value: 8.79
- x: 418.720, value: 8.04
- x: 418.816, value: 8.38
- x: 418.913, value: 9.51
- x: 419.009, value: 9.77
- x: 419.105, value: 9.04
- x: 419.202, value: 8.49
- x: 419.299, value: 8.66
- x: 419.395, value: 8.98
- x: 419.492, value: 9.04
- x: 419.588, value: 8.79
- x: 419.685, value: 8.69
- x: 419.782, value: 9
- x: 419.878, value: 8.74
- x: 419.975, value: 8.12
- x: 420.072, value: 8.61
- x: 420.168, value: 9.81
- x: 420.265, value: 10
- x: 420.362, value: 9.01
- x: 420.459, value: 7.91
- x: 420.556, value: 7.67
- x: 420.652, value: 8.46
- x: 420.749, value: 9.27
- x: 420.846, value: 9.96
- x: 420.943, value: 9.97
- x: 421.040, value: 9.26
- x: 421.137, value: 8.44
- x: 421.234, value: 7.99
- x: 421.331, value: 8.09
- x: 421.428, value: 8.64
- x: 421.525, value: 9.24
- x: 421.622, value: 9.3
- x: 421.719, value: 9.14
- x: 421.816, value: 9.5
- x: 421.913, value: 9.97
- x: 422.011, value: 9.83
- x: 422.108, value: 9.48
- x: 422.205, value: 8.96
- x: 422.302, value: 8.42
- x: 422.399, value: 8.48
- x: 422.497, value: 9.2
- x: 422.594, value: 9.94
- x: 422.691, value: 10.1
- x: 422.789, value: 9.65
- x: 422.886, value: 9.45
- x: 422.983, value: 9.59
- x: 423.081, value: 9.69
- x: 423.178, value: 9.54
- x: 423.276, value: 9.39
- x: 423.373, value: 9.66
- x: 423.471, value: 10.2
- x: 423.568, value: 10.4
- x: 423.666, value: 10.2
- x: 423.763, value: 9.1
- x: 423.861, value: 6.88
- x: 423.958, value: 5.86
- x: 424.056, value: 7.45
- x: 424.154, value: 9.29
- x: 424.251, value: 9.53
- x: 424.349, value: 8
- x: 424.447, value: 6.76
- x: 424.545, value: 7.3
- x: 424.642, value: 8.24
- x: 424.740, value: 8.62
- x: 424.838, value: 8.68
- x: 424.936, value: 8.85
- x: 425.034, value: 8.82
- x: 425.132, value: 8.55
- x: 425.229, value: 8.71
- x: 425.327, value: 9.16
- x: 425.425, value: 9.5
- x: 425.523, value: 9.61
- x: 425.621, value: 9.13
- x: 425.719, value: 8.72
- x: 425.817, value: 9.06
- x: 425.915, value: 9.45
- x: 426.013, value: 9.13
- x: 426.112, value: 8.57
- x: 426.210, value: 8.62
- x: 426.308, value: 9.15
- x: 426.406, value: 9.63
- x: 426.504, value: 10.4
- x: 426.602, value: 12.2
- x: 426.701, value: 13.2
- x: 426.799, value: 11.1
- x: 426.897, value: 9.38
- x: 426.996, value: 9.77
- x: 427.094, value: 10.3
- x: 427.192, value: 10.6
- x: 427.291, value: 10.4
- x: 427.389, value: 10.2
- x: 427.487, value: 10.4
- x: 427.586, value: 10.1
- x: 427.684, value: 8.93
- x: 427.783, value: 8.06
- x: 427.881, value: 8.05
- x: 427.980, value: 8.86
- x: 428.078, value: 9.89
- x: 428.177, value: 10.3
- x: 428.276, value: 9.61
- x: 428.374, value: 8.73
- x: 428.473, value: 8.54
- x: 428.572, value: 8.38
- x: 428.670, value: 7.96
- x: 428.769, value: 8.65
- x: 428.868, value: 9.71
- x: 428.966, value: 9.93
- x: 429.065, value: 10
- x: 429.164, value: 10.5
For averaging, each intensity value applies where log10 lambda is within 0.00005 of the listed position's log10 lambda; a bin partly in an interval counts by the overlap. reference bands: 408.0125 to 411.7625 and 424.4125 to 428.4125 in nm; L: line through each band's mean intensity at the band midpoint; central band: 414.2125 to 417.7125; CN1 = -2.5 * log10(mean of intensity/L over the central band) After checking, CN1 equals 0.08 mag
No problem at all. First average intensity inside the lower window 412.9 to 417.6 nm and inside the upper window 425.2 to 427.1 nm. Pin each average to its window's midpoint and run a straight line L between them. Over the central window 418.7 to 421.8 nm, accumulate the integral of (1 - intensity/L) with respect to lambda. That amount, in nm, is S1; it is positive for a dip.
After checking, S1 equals 0.219 nm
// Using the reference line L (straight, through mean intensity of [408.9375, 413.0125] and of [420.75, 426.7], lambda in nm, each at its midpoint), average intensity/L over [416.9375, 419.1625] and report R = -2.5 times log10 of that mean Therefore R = 0.10 mag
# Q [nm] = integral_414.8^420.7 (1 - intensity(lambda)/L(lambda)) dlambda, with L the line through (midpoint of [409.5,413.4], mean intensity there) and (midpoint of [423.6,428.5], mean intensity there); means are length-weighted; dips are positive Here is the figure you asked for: 0.386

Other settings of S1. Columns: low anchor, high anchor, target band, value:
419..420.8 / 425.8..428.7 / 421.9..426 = 0.13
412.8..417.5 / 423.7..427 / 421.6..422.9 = -0.04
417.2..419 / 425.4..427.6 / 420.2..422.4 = 0.02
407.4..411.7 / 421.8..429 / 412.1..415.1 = 0.09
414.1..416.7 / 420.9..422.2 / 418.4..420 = 0.07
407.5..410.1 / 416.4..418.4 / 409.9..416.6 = -0.16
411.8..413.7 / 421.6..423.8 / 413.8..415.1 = 0.06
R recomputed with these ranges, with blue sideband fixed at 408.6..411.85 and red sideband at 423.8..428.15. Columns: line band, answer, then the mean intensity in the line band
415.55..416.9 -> 0.04 mag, 9.45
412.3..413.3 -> 0.02 mag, 9.83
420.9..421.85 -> 0.06 mag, 8.95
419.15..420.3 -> 0.08 mag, 8.9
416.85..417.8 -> 0.10 mag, 8.88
